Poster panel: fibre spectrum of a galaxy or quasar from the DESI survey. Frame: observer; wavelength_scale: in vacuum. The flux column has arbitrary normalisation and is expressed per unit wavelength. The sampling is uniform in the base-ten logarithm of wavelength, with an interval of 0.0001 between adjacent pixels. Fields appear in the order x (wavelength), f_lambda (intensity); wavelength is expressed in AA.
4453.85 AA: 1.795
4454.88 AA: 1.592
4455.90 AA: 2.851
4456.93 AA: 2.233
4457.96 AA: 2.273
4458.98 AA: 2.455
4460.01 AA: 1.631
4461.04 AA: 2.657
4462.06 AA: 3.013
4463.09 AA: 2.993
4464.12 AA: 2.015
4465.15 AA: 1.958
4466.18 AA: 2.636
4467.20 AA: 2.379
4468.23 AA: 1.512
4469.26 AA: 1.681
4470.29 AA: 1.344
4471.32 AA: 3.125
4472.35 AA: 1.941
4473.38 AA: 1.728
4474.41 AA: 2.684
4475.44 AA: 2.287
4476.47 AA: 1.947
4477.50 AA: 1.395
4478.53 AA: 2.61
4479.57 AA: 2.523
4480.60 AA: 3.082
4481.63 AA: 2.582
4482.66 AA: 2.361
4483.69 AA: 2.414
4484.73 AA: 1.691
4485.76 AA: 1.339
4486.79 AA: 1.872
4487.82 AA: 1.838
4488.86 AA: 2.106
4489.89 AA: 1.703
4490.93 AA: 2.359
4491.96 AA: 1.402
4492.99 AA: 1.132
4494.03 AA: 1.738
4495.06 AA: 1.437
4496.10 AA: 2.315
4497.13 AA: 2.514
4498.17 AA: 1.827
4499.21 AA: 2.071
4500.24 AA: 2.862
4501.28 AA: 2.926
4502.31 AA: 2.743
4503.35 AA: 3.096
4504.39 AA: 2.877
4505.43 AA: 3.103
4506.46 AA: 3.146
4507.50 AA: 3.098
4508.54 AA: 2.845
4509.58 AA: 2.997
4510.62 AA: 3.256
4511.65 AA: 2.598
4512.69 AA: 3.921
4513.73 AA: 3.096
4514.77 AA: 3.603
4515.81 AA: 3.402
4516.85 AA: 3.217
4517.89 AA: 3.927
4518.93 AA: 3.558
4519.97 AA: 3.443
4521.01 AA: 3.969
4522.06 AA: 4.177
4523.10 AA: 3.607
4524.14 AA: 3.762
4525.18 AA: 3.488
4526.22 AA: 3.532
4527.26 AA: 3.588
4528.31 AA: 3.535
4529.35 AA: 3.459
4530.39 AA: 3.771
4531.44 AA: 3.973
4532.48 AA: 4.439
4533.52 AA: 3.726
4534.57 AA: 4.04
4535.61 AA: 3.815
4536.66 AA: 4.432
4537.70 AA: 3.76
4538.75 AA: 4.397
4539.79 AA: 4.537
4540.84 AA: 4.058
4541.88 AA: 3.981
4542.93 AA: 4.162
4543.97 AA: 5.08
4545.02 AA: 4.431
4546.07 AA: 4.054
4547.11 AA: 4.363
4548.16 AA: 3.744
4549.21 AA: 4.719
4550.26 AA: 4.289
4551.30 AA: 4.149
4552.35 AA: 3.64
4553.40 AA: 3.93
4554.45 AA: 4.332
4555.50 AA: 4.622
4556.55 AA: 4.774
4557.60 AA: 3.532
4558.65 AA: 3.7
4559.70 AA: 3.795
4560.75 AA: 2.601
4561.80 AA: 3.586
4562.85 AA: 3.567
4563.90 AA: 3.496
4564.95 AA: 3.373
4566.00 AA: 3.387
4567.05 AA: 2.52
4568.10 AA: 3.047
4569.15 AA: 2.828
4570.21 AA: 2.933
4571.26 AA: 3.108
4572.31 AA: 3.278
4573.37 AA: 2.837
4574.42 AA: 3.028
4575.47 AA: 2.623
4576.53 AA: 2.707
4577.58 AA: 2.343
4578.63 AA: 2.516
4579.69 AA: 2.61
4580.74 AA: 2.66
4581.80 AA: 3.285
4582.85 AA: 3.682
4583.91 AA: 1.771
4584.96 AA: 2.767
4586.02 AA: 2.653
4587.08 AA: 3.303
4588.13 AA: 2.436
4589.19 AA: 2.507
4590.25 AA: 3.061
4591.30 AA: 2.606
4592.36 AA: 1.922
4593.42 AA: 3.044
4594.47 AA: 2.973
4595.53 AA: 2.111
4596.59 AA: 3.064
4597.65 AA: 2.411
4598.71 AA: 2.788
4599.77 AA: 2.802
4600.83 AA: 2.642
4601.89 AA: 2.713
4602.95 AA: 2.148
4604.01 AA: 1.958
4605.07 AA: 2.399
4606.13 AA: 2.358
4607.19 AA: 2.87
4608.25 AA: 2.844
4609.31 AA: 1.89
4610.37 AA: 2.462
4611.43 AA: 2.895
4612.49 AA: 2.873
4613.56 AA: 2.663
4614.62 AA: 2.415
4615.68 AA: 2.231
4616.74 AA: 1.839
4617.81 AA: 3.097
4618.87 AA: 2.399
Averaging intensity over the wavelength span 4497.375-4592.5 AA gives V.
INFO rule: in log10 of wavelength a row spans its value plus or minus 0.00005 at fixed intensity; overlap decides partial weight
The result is 3.41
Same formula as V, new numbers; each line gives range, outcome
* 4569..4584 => 2.84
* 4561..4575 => 3.14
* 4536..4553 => 4.23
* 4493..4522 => 2.94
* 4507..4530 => 3.46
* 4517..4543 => 3.87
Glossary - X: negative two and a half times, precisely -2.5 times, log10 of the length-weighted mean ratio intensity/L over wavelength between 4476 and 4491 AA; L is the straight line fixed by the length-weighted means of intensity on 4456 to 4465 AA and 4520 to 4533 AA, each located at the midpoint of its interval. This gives 0.333 mag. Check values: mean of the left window 2.41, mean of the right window 3.76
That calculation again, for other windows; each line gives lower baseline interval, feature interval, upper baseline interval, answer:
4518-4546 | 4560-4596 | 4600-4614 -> 0.08 mag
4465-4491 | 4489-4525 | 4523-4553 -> 0.08 mag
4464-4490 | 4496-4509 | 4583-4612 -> -0.23 mag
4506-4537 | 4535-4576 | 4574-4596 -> -0.20 mag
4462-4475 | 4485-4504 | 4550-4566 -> 0.28 mag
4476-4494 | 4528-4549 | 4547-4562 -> -0.16 mag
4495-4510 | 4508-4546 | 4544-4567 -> -0.16 mag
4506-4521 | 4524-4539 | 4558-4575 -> -0.17 mag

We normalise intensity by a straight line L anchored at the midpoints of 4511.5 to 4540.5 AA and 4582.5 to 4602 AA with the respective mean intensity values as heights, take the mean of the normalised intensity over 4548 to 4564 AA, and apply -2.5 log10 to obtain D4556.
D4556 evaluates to -0.19 mag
